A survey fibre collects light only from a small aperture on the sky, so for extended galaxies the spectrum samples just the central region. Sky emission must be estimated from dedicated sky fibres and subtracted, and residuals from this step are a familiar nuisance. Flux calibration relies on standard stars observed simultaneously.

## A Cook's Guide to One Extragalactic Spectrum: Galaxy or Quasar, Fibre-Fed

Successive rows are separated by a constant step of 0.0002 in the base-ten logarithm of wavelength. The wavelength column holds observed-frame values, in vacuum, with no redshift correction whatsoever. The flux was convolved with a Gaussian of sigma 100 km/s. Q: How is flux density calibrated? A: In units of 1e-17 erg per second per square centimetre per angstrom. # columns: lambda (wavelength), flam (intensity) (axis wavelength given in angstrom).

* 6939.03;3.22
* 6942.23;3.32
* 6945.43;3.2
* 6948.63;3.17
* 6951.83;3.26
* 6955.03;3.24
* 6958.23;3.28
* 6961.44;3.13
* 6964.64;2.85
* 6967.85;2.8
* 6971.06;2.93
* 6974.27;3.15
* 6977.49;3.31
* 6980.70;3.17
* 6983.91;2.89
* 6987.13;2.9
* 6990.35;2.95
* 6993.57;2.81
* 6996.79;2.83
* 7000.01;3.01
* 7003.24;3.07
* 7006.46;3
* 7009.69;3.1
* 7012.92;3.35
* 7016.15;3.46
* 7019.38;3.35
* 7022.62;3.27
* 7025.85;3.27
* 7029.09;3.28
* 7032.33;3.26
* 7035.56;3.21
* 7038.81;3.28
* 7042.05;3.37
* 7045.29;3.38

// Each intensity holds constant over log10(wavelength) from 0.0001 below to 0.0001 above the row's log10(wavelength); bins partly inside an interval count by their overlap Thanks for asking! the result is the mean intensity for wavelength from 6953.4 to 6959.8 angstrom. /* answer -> 3.26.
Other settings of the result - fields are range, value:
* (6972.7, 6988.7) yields 3.08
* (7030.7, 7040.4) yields 3.25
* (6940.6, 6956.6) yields 3.24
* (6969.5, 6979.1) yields 3.13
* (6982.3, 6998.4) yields 2.88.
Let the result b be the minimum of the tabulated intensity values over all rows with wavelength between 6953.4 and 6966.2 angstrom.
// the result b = 2.85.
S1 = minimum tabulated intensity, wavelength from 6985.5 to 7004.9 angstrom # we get 2.81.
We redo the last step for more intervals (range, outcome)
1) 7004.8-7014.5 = 3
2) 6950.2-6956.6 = 3.24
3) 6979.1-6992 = 2.89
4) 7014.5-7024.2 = 3.27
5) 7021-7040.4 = 3.21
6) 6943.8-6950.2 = 3.17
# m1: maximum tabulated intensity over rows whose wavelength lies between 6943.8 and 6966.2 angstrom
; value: 3.28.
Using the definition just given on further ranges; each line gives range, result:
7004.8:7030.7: 3.46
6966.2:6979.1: 3.31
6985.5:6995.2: 2.95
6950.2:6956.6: 3.26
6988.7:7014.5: 3.35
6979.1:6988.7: 3.17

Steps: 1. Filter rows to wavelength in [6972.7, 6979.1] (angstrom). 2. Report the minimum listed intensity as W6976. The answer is 3.15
